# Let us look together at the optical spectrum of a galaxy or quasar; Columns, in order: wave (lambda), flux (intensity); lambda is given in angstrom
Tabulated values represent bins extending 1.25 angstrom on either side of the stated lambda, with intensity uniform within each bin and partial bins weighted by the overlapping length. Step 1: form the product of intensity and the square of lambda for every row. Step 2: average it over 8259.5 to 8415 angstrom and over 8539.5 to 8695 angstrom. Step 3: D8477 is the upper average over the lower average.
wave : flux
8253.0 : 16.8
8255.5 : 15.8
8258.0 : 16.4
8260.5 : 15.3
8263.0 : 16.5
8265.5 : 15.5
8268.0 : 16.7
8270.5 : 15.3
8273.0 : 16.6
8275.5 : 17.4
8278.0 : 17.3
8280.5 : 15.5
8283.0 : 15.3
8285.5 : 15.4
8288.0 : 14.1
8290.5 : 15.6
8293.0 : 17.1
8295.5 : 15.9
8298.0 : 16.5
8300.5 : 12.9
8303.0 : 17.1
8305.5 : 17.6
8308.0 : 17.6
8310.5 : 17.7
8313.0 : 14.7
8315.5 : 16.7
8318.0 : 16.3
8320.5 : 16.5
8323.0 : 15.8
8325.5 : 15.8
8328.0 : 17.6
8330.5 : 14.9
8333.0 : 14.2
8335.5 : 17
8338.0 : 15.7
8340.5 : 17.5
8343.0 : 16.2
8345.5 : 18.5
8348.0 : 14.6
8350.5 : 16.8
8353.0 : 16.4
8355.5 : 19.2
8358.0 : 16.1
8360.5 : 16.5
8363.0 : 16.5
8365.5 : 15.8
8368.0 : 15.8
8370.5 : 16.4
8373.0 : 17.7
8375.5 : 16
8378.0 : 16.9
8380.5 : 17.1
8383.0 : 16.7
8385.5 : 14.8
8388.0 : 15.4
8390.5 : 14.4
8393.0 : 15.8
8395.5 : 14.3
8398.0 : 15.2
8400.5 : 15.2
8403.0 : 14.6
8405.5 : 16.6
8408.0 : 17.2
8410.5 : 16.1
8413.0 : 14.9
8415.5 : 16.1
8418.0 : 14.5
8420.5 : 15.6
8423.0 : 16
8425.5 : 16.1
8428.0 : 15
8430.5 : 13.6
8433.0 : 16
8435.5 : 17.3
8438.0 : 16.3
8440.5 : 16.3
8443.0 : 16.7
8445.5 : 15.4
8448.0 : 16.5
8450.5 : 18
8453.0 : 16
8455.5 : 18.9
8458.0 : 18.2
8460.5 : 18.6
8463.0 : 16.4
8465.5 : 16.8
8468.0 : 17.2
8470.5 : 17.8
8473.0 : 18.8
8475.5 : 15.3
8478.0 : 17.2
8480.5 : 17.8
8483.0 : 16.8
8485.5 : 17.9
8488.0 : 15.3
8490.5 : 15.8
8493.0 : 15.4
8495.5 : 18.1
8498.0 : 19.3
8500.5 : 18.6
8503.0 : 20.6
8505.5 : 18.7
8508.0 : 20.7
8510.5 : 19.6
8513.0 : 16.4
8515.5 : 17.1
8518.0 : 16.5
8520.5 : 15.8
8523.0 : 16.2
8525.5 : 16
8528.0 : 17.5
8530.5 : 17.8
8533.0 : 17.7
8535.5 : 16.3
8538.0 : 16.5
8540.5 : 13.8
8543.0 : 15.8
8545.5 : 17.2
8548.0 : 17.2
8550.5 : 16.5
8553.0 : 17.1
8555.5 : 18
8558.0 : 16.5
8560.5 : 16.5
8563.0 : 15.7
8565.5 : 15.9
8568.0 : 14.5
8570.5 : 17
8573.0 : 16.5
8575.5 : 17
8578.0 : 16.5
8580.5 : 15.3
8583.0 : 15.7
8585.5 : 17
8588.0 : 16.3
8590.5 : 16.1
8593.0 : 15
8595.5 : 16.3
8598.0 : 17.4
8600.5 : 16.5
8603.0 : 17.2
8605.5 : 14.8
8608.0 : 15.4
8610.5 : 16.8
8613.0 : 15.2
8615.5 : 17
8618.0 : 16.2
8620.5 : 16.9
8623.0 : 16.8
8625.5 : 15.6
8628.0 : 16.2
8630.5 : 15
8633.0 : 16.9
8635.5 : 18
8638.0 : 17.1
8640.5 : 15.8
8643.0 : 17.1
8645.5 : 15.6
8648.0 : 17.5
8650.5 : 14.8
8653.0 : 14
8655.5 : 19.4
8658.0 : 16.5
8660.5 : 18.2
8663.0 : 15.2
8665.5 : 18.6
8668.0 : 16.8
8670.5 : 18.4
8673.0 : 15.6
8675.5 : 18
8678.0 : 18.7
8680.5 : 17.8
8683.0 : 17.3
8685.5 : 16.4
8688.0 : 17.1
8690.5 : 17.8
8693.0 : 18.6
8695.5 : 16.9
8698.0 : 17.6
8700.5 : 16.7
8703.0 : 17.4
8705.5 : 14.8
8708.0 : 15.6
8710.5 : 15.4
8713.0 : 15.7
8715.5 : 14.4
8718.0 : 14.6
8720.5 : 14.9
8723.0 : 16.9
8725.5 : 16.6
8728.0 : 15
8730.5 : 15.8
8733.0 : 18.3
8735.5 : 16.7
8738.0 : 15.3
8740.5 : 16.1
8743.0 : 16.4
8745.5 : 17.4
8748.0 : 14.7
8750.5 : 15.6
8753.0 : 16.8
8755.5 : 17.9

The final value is 1.10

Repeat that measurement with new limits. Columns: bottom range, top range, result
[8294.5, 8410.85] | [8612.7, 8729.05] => 1.10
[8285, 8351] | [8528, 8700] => 1.10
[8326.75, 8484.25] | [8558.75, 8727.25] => 1.06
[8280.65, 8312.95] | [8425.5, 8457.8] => 1.06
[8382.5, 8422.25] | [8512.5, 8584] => 1.10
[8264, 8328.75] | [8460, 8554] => 1.12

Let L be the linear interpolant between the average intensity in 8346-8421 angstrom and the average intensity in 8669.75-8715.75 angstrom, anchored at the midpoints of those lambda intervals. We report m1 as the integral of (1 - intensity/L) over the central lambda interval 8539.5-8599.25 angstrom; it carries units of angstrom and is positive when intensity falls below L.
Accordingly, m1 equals 0.9 angstrom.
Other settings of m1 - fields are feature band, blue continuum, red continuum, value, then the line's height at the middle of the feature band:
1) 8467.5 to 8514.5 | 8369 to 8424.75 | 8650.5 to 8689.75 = -4.3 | 16.3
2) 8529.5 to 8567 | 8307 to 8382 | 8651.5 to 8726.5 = 0.2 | 16.6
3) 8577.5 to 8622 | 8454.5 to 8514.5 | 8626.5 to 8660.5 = 1.7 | 16.9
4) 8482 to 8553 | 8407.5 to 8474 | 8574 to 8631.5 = -3.6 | 16.4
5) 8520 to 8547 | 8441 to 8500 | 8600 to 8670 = 0.7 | 16.9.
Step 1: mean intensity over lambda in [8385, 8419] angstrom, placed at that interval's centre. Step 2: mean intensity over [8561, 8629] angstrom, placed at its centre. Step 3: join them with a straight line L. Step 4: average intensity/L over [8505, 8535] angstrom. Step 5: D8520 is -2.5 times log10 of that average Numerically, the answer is -0.102 mag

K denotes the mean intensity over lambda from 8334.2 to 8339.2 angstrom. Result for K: 16.3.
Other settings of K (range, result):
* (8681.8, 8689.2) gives 16.9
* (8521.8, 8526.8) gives 16.1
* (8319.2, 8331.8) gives 16.1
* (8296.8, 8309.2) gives 16.3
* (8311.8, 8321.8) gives 16.1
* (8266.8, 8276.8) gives 16.5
